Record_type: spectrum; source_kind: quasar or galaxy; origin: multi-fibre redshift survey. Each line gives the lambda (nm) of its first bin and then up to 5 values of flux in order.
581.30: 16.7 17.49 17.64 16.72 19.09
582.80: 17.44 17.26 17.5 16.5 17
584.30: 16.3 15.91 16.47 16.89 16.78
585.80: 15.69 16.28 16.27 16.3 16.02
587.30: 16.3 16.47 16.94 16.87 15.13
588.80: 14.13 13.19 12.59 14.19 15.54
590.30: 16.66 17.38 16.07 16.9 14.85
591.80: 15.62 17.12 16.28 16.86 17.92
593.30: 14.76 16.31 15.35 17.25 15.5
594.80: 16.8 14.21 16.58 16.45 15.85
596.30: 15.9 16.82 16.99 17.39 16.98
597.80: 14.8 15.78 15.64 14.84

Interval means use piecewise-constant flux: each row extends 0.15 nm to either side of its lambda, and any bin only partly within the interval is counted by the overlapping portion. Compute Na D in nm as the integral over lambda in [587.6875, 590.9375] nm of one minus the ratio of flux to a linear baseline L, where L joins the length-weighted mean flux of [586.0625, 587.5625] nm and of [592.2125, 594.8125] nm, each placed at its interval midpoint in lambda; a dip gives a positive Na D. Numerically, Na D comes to 0.19 nm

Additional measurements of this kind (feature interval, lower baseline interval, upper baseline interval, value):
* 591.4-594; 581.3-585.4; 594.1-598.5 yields 0.04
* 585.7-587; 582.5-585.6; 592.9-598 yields 0.05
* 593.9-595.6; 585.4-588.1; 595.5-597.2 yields 0.05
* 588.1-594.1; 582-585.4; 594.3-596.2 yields 0.23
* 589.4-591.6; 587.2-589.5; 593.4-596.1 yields -0.03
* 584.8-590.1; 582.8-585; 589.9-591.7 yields 0.27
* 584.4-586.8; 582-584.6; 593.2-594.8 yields 0.08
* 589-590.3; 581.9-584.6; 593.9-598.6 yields 0.19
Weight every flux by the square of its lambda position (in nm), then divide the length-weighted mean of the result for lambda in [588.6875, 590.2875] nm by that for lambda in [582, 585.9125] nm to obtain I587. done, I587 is 0.9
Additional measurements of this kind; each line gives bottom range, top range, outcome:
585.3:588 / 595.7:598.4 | 1.03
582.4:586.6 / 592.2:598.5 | 1.00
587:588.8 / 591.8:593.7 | 1.04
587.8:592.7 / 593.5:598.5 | 1.05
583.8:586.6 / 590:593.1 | 1.03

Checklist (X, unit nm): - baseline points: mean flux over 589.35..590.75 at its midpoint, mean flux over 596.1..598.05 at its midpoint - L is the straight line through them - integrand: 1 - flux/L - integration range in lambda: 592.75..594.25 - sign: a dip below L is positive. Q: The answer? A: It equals -0.03 nm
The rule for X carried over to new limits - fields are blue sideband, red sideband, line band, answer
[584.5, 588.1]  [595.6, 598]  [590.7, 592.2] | 0.02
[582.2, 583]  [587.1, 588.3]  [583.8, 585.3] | 0.08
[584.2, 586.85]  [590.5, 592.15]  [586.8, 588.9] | 0.03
